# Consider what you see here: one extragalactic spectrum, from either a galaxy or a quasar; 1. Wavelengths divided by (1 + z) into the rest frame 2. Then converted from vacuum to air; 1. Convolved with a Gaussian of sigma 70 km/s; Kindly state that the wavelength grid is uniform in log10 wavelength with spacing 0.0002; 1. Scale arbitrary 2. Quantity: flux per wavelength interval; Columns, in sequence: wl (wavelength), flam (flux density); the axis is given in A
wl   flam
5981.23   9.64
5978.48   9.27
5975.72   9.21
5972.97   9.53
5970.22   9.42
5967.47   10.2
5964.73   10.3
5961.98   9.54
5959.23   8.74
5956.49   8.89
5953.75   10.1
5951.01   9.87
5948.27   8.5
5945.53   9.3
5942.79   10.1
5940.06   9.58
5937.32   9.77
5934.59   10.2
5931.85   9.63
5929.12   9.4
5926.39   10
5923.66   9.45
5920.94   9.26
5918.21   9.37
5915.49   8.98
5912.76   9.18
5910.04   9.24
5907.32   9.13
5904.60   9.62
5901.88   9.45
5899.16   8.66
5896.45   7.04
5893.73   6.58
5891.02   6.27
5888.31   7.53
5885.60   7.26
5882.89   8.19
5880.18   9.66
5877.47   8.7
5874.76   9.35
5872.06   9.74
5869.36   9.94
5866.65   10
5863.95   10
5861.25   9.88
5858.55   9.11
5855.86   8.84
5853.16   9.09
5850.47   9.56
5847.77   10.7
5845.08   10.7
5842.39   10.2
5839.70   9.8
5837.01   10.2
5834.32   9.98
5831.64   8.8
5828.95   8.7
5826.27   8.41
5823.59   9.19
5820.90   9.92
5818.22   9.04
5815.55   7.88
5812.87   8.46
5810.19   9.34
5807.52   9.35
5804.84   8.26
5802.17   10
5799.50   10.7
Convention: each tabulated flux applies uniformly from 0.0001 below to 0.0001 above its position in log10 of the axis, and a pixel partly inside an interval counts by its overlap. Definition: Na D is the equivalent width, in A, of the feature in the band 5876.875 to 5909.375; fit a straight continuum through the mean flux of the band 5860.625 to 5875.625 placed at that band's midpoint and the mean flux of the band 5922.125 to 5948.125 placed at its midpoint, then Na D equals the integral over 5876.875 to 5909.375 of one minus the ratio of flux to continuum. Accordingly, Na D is 5.26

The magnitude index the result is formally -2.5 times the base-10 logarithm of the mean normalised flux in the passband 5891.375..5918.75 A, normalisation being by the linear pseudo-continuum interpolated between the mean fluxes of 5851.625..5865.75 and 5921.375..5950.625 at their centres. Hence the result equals 0.11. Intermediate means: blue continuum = 9.41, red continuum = 9.59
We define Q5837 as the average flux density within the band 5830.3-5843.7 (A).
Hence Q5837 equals 9.8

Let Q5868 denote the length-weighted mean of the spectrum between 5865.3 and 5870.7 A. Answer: 9.96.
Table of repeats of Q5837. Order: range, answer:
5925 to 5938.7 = 9.79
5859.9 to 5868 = 9.96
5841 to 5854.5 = 10.1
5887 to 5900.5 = 7.22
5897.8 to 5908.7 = 9.22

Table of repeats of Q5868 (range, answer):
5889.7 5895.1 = 6.42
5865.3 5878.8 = 9.55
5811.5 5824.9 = 8.89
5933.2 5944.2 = 9.9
